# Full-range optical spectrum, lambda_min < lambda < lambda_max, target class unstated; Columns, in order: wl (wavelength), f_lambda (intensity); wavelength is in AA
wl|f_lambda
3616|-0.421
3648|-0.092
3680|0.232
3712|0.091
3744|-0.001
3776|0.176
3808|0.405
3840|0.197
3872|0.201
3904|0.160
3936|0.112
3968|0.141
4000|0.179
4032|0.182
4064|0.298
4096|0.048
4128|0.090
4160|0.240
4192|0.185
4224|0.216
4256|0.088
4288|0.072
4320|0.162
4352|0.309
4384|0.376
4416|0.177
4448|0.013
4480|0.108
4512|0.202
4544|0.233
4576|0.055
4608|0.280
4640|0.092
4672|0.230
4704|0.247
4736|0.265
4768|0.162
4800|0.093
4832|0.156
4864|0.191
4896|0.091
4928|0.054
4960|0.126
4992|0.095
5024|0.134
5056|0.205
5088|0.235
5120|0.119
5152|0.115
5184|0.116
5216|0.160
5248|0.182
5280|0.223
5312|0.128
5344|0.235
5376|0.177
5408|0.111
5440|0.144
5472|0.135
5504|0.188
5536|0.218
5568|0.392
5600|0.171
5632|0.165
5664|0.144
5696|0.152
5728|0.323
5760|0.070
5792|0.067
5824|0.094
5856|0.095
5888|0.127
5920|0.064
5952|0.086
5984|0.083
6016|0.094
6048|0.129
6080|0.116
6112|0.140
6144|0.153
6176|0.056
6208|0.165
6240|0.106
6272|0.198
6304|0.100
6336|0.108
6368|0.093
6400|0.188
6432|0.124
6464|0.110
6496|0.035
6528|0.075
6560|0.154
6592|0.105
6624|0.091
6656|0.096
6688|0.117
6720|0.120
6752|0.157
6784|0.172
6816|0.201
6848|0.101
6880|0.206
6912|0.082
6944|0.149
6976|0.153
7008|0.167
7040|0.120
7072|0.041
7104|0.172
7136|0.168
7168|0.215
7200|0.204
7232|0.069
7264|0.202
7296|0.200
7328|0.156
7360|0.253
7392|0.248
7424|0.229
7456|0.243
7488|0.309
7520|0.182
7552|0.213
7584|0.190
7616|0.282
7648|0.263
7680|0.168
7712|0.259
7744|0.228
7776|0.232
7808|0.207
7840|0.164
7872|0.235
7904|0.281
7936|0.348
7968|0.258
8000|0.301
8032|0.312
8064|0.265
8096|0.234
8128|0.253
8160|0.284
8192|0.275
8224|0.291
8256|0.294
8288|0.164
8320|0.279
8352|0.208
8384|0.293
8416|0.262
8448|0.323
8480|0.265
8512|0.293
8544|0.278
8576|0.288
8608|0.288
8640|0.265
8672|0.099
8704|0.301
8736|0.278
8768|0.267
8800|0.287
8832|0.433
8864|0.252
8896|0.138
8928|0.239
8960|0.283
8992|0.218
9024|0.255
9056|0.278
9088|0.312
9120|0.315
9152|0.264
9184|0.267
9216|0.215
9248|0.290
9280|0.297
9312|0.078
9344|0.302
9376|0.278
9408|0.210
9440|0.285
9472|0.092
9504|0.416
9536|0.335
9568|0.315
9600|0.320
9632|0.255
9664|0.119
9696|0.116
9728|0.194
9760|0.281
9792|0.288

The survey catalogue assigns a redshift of 0.78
